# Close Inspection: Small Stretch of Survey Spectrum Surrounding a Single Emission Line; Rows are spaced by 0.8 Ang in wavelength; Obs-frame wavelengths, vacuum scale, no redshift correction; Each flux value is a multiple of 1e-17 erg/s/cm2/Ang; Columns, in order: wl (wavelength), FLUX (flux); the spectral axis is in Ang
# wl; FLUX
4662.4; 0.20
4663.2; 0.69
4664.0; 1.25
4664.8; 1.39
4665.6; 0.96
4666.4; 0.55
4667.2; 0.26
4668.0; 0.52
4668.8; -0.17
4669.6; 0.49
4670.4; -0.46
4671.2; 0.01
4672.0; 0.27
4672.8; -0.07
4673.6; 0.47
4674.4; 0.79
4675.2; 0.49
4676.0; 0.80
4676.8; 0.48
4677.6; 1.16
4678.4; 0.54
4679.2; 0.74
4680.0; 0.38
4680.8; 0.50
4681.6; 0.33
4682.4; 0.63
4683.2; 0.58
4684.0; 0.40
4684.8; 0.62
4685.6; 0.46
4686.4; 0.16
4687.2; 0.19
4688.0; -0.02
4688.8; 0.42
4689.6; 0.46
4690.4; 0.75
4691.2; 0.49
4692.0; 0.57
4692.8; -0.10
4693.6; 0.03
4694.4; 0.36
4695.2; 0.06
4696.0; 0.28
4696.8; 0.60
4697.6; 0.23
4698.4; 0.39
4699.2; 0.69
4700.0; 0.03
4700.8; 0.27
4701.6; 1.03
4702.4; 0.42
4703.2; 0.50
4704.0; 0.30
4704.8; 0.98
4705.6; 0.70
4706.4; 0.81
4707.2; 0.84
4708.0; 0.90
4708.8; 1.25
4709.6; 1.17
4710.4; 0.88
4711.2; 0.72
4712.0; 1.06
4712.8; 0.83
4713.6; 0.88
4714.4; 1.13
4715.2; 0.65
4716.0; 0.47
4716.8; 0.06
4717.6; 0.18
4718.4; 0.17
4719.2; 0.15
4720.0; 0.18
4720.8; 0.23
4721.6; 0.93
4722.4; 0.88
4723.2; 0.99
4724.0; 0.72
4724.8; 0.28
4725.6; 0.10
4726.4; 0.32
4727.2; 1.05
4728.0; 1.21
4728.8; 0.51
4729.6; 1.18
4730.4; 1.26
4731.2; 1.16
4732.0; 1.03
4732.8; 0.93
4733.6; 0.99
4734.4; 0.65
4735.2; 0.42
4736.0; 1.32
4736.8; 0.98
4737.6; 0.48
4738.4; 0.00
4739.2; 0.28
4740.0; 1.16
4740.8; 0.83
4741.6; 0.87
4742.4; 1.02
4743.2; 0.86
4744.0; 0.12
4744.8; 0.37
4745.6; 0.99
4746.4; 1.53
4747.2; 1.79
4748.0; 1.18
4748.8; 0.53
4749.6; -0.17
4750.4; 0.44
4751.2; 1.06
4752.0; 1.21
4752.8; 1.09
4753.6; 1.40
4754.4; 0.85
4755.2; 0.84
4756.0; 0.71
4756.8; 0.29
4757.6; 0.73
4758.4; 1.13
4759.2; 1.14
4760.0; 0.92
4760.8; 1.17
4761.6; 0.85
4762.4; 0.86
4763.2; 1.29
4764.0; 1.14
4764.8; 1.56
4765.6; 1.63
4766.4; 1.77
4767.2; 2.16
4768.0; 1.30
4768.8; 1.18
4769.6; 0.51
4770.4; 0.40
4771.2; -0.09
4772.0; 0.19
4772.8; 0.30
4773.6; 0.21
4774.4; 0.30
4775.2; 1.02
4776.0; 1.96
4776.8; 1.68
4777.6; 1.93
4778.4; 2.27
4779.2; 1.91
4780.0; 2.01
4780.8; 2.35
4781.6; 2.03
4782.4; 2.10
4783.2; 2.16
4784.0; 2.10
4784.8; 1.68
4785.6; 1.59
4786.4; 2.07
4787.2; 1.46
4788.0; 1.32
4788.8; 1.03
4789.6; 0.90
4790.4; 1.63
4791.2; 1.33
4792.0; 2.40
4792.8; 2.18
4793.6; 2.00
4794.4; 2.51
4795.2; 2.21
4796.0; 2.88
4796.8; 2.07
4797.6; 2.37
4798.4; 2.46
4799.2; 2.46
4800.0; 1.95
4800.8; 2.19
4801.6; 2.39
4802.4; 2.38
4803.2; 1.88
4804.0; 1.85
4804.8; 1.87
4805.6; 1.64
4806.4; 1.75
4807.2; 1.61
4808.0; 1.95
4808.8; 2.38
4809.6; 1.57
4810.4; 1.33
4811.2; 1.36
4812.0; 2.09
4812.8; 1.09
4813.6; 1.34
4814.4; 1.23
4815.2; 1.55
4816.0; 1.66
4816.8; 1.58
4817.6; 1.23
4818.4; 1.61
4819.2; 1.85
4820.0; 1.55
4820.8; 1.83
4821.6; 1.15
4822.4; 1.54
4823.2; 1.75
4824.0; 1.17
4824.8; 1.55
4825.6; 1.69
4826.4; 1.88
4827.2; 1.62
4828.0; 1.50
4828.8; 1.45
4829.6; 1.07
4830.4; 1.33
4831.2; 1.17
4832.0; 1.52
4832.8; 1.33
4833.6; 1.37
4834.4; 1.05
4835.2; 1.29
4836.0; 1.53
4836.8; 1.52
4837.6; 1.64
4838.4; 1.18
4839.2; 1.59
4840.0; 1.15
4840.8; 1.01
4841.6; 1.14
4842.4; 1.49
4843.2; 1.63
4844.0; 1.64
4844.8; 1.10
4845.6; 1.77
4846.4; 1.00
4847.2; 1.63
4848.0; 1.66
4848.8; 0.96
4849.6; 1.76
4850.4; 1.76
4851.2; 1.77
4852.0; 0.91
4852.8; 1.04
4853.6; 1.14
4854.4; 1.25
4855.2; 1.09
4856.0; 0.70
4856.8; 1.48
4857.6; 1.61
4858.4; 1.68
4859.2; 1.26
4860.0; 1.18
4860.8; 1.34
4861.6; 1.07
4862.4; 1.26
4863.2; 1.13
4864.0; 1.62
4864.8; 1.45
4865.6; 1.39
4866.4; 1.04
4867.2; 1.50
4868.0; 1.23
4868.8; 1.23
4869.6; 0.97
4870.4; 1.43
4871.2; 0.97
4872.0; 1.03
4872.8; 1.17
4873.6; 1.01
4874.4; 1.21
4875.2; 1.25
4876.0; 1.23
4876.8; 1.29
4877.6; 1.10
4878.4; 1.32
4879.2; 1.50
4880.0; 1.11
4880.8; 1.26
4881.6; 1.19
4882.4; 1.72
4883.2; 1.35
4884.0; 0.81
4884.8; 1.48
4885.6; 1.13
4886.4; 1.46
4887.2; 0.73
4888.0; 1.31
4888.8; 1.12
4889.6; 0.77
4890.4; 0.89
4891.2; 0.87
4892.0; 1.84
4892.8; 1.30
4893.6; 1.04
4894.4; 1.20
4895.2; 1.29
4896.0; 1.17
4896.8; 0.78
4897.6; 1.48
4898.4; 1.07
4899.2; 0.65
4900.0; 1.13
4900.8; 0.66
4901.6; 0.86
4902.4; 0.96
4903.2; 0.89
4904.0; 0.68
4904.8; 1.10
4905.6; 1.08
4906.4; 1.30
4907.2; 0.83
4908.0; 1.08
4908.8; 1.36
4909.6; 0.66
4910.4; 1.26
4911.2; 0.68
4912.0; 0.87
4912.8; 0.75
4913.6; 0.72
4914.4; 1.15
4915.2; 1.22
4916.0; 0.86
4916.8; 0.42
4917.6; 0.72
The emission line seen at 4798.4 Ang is Ly-alpha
